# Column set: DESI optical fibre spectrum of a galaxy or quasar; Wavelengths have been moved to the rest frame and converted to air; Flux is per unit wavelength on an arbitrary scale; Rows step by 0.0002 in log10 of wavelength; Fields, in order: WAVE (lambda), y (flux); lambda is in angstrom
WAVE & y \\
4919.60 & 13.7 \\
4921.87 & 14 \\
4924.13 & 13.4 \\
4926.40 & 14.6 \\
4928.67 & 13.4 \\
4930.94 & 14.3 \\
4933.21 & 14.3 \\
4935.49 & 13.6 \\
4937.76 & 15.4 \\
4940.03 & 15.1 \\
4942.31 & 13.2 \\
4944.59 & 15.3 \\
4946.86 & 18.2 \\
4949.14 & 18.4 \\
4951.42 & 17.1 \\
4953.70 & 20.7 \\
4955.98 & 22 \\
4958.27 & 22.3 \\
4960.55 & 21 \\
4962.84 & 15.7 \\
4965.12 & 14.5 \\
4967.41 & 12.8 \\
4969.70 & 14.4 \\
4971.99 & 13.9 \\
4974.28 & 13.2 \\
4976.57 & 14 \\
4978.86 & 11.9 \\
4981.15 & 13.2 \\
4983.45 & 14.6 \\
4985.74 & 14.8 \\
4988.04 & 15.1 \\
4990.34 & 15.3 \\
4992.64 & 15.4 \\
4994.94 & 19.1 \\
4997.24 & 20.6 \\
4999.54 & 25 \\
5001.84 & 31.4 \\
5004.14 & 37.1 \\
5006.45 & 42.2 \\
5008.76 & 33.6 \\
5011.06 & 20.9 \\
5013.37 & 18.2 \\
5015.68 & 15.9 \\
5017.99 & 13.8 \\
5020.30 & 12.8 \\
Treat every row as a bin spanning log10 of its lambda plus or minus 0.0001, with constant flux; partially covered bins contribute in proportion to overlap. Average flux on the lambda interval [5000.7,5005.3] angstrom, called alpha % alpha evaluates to 34.3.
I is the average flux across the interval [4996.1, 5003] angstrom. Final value 25.7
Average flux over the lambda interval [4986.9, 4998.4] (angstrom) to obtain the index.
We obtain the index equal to 17.1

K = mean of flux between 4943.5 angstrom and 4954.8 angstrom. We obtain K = 18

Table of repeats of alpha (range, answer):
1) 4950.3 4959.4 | 20.5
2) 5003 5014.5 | 30.4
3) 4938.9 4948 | 15.4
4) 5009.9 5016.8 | 18.4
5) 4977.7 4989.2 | 13.9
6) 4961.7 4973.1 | 14.3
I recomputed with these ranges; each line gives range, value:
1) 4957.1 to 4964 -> 19.6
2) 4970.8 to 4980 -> 13.3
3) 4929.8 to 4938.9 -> 14.4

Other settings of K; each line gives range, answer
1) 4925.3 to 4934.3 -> 14.1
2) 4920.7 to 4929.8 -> 13.9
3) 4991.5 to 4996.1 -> 17.3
